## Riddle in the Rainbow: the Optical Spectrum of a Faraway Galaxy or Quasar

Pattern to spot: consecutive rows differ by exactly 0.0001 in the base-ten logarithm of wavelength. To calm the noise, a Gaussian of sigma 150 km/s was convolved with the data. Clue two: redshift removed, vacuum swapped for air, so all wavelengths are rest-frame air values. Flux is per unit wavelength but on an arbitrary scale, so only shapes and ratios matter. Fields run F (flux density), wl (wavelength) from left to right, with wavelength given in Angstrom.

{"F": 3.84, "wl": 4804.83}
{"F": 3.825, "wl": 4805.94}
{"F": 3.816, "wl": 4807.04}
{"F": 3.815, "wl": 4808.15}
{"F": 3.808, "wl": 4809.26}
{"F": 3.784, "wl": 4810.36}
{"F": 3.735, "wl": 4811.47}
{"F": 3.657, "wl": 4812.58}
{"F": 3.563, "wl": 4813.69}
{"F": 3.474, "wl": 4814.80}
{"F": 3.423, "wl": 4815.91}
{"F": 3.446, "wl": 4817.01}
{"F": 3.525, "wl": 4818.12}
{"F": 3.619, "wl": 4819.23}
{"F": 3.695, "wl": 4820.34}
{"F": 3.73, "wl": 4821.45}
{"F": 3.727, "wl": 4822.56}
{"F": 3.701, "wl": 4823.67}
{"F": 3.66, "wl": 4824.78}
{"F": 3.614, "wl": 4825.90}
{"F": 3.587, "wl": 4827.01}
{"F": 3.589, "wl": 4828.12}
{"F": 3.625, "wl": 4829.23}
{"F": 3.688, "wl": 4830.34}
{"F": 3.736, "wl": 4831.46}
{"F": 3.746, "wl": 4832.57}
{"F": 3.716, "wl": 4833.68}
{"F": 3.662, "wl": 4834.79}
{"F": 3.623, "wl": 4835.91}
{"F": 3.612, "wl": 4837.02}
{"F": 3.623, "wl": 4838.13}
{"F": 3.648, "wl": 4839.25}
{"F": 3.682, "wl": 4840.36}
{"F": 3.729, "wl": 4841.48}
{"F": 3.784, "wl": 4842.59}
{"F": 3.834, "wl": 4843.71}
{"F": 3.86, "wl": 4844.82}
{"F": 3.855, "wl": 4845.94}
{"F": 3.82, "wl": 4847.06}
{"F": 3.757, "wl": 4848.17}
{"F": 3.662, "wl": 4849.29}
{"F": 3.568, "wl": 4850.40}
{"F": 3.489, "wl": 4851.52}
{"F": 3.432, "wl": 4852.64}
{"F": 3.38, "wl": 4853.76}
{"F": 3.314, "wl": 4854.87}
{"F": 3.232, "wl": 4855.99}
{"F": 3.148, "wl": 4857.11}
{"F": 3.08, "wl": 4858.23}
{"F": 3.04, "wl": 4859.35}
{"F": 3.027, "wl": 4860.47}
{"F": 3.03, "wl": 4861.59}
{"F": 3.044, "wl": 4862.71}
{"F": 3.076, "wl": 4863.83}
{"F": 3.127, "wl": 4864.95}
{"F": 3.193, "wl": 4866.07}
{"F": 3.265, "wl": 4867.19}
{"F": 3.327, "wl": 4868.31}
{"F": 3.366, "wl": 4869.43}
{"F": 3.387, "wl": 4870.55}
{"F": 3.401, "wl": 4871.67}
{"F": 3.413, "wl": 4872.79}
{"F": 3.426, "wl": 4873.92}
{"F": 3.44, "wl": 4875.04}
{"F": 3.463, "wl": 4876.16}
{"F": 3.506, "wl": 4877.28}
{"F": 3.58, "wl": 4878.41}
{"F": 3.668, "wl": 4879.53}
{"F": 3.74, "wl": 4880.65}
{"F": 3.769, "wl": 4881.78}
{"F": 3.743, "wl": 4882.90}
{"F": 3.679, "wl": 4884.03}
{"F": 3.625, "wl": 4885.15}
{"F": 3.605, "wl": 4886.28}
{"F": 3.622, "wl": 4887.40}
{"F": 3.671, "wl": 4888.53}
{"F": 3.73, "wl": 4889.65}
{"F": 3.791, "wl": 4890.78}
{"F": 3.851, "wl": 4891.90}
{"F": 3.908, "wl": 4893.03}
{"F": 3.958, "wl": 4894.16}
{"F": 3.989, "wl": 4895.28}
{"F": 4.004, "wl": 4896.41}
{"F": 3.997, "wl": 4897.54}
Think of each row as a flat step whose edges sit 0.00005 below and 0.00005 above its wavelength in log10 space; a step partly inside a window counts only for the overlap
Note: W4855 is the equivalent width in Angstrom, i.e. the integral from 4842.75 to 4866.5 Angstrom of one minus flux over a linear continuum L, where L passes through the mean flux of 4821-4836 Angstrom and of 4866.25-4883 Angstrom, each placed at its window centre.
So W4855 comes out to 1.2 Angstrom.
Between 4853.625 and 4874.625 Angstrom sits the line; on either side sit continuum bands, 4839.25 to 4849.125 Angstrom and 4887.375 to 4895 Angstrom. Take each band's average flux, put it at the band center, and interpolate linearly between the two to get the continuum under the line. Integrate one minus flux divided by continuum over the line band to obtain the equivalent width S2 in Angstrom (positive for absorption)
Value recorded 3.1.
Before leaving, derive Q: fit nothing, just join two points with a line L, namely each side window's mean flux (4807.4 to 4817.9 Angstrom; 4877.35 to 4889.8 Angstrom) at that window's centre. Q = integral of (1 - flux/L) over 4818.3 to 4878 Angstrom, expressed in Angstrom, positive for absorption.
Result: 2.4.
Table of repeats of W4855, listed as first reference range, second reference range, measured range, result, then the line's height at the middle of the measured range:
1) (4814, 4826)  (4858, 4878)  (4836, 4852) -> -1.3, 3.43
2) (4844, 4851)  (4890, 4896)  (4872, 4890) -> 1.2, 3.86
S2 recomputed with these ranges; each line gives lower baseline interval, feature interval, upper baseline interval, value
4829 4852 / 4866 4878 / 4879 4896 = 1.1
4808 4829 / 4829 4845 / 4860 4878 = -0.9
